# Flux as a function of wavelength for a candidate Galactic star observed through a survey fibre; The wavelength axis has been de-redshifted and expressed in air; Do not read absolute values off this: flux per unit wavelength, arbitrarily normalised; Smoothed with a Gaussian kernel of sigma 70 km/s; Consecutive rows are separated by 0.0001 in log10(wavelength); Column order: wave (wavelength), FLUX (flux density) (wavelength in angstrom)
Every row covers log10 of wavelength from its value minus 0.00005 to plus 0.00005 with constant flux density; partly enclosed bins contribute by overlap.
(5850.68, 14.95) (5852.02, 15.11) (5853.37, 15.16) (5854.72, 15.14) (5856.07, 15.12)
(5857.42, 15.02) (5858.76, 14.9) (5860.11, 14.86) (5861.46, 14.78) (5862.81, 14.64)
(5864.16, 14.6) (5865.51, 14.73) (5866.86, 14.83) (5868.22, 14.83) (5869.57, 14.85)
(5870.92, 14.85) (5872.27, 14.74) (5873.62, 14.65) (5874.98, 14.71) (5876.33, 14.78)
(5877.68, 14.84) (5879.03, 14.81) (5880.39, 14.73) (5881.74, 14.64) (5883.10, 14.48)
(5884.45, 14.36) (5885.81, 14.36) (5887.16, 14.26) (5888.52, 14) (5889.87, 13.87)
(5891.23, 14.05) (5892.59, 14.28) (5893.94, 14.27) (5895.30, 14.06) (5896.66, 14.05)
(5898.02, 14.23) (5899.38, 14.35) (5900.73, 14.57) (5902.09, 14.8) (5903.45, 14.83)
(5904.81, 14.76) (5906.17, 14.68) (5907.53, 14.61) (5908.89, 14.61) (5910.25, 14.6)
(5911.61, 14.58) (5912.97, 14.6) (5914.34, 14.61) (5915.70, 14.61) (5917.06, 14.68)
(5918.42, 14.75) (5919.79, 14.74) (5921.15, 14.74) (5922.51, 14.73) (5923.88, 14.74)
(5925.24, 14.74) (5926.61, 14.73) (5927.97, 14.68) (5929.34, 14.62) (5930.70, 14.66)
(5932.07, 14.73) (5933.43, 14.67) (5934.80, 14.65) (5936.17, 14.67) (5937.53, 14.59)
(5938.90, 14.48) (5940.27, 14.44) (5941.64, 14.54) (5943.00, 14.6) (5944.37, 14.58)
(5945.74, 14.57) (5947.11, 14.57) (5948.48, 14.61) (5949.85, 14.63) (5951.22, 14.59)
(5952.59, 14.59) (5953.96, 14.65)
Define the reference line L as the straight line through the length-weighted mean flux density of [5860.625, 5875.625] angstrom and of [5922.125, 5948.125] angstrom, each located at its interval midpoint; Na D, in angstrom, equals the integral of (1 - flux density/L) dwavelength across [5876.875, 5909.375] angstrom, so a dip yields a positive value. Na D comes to 0.6 angstrom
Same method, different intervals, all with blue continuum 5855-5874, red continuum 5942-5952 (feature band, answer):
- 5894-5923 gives 0.26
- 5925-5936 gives -0.03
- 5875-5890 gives 0.28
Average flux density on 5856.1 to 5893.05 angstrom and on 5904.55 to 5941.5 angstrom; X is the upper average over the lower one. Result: 1.00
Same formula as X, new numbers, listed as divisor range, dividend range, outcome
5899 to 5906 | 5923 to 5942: 1.00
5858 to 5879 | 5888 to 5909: 0.97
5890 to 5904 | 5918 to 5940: 1.02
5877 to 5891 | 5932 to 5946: 1.01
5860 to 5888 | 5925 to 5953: 1.00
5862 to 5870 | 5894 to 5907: 0.98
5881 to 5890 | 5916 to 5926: 1.03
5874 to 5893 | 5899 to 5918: 1.01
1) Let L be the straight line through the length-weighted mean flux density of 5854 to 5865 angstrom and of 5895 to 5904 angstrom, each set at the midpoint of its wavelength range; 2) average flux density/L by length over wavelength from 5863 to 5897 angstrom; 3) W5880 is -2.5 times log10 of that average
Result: 0.010 mag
